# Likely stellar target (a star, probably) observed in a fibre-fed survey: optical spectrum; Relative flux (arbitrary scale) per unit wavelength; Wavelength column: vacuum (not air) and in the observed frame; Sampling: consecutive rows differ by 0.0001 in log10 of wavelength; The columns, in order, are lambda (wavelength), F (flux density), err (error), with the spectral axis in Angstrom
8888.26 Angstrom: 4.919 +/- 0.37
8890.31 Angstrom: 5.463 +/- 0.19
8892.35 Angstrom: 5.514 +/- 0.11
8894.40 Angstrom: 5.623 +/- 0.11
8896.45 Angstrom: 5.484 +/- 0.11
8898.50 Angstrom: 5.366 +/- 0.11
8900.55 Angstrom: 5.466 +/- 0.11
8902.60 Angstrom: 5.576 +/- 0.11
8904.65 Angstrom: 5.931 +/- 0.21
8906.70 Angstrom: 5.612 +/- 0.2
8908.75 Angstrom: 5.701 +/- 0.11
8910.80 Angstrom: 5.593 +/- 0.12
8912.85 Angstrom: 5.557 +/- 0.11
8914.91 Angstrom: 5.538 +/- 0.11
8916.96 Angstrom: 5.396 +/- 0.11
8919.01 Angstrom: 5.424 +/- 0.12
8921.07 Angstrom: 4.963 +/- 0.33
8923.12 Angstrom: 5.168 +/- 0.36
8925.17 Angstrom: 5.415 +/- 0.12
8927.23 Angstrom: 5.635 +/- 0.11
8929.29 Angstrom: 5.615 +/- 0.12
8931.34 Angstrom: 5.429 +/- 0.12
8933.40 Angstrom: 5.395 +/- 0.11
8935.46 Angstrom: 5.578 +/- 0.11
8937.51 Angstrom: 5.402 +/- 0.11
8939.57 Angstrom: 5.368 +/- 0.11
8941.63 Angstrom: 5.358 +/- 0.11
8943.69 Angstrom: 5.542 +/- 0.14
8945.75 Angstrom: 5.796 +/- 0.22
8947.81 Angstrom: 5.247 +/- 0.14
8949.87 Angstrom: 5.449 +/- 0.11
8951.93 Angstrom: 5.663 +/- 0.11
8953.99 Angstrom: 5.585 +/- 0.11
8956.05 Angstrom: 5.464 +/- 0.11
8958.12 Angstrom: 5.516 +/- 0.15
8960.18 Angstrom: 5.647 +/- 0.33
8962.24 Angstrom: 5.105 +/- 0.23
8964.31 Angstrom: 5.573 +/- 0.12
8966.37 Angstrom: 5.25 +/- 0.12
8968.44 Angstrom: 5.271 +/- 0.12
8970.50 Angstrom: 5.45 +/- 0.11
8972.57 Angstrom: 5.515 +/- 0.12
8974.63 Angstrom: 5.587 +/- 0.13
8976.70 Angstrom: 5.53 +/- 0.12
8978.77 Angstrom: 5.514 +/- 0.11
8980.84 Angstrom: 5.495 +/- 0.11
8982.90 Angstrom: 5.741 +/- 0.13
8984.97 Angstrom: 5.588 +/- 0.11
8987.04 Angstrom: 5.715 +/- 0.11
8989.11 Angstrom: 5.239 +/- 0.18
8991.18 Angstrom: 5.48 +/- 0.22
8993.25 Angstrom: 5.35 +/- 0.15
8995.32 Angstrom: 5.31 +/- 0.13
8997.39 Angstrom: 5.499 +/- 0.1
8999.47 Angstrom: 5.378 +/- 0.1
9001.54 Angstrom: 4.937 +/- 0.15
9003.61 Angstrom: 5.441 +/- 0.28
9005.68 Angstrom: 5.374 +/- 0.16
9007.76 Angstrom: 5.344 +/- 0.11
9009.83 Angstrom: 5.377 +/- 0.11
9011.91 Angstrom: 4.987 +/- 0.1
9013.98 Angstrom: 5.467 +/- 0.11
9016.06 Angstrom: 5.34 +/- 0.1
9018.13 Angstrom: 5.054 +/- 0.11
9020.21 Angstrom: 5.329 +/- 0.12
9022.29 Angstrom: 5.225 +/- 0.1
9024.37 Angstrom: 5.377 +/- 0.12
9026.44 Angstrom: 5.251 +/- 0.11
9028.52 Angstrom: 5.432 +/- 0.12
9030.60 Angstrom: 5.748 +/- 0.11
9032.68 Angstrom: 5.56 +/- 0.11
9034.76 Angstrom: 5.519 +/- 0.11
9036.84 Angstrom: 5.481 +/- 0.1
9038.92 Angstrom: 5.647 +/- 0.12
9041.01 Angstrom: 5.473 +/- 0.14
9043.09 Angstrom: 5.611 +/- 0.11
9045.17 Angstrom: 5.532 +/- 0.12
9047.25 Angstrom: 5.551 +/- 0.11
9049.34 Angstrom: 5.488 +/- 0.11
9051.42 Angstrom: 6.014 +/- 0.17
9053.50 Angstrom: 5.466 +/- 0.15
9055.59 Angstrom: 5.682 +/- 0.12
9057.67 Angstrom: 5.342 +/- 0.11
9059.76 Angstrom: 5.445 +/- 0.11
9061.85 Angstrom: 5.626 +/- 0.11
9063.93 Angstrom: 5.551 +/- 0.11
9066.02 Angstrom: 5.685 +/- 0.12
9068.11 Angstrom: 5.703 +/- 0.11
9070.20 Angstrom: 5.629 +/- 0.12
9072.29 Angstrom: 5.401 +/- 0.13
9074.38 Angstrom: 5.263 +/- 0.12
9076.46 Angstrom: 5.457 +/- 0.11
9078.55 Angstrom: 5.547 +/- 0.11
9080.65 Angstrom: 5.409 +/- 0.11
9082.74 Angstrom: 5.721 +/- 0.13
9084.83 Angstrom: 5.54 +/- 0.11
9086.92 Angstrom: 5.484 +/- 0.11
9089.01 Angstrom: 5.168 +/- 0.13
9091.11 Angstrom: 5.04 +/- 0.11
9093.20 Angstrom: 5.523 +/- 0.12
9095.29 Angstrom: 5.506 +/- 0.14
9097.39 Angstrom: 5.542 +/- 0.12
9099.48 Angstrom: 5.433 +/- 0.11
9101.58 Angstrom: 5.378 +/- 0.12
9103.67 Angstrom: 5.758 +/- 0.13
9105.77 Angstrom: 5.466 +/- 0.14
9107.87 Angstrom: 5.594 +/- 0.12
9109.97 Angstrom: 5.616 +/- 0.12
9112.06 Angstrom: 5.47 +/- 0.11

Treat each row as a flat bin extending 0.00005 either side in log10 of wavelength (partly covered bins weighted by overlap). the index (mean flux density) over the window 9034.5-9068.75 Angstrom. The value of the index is 5.58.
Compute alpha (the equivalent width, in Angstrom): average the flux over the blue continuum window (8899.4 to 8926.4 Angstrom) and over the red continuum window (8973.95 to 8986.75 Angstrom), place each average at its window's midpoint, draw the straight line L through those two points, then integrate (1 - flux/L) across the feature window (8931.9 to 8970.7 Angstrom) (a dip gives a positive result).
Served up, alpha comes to 0.6 Angstrom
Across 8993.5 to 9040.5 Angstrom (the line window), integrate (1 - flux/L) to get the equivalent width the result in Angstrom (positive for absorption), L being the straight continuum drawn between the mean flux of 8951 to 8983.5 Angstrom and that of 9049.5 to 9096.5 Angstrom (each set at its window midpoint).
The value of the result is 1.1 Angstrom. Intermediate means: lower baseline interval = 5.49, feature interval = 5.37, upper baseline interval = 5.51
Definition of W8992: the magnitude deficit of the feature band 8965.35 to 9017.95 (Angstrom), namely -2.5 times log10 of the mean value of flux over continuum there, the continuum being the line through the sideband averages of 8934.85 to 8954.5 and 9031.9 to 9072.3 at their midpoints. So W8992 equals 0.03 mag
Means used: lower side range 5.5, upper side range 5.57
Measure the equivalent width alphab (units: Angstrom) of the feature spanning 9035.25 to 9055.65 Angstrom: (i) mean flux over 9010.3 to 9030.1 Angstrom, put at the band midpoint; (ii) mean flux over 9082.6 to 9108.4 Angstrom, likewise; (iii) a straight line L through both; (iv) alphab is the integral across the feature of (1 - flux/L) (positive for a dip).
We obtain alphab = -0.92 Angstrom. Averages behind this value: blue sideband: 5.29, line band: 5.59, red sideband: 5.46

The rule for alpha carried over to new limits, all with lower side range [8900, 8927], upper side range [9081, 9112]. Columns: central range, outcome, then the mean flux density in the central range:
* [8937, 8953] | 0.0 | 5.48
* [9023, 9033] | 0.0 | 5.46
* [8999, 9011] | 0.4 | 5.3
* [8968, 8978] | 0.0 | 5.48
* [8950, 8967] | 0.0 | 5.48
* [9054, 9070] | -0.3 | 5.57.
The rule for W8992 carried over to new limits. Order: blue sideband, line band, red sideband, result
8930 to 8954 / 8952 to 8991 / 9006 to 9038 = -0.01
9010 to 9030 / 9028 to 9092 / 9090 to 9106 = -0.03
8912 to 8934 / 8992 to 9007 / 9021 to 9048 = 0.03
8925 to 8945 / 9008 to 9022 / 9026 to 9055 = 0.06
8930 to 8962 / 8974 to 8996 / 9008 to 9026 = -0.03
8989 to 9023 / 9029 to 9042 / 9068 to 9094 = -0.04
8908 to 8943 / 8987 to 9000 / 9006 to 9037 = 0.00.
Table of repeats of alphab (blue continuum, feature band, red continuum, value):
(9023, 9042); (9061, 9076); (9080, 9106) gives -0.2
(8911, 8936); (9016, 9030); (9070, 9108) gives 0.4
